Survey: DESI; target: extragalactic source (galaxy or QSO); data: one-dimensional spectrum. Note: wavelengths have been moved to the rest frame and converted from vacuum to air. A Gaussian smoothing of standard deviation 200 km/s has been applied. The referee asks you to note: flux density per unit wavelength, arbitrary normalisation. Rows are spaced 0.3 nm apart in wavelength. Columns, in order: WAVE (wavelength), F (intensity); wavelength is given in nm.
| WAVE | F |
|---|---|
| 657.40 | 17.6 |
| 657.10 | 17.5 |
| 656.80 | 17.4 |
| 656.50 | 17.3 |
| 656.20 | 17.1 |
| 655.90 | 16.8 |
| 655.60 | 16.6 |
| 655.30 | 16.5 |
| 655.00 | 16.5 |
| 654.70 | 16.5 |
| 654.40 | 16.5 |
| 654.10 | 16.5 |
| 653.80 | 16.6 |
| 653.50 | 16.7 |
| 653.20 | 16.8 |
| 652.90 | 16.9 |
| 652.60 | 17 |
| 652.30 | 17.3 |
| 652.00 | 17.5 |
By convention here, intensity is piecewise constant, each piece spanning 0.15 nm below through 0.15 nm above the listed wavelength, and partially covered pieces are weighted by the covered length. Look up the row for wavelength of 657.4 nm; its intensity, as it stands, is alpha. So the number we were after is 17.6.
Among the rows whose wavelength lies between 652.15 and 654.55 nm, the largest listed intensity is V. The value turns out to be 17.3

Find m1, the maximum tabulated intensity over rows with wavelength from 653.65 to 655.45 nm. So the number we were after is 16.6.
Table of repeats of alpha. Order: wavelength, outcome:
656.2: 17.1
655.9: 16.8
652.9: 16.9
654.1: 16.5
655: 16.5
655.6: 16.6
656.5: 17.3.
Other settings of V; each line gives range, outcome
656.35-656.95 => 17.4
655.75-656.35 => 17.1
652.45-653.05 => 17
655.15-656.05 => 16.8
